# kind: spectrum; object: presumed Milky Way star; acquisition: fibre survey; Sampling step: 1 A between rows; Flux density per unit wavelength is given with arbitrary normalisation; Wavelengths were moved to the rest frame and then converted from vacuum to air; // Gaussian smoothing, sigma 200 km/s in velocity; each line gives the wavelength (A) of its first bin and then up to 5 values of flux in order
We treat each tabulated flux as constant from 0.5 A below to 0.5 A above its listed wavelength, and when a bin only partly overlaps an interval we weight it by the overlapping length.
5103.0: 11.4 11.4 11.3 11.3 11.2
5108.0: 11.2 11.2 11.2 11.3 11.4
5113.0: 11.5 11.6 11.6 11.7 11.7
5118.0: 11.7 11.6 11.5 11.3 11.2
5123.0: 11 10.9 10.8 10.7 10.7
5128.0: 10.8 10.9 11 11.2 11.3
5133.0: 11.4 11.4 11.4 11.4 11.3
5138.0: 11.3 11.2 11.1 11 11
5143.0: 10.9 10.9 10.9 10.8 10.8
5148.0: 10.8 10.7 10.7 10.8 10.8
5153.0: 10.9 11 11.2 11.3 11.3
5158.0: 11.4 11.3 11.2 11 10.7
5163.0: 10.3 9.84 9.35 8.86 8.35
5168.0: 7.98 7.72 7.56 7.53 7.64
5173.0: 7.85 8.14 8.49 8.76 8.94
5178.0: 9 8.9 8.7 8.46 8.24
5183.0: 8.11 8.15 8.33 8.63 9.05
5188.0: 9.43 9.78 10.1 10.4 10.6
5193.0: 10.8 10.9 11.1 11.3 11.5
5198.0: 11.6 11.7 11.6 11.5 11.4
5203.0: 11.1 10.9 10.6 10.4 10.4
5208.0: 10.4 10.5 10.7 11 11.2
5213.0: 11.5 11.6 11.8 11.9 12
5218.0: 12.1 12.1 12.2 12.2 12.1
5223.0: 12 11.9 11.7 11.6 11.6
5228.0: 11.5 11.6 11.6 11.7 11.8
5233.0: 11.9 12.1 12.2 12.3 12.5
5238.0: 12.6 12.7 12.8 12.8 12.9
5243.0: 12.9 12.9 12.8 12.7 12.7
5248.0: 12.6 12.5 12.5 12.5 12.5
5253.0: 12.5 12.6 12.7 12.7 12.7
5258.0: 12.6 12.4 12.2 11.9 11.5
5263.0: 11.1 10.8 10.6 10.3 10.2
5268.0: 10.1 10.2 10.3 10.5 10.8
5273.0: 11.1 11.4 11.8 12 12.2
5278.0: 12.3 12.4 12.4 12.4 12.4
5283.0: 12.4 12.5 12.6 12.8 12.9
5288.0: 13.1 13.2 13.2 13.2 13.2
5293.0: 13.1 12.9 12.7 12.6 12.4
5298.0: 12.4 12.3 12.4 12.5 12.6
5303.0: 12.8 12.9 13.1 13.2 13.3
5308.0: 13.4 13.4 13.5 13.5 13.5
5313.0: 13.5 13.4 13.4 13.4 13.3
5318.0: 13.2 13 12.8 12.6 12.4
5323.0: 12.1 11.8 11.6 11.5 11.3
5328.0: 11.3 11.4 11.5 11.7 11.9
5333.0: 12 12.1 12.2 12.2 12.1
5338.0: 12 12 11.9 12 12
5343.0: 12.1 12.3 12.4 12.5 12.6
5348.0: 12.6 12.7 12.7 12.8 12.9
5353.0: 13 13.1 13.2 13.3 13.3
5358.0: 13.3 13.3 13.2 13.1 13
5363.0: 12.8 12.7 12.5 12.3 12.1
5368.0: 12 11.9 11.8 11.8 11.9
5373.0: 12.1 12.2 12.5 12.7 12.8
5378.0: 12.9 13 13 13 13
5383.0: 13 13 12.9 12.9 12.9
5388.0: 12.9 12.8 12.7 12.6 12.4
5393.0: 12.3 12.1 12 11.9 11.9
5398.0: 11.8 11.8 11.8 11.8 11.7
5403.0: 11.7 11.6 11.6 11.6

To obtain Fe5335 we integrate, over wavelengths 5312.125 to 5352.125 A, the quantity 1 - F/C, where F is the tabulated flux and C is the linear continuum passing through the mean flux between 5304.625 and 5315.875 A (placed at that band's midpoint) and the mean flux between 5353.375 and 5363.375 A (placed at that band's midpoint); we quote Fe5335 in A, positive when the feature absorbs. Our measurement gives 2.9 A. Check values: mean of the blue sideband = 13.4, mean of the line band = 12.3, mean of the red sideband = 13.2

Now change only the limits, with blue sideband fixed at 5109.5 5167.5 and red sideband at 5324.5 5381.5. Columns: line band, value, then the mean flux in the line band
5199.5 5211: 0.6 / 10.9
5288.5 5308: -1.3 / 12.9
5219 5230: -0.3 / 11.8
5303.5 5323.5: -1.7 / 13.1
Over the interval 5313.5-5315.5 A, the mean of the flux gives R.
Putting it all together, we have 13.4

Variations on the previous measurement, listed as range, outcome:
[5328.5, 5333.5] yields 11.7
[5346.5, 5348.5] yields 12.6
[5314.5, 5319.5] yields 13.3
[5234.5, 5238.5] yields 12.4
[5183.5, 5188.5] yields 8.72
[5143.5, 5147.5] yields 10.9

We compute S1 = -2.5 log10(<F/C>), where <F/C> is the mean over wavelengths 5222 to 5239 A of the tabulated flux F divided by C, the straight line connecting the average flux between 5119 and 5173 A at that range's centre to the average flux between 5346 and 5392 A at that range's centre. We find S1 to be -0.052 mag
